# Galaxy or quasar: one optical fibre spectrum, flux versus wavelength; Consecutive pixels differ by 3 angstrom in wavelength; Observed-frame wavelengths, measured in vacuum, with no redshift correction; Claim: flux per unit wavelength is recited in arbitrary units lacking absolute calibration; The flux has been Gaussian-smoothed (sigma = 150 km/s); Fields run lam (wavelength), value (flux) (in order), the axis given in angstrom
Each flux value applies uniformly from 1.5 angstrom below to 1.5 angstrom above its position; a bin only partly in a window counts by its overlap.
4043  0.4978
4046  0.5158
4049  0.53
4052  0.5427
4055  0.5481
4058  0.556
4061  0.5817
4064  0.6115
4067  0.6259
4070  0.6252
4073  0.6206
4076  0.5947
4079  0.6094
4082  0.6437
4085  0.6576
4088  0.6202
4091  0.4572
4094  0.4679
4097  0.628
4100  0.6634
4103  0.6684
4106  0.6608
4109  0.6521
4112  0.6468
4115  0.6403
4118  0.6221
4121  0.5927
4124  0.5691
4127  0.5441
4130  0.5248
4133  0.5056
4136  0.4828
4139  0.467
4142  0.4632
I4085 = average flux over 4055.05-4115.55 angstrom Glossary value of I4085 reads 0.61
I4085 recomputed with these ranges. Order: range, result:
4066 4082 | 0.617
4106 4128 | 0.615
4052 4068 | 0.579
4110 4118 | 0.64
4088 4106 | 0.588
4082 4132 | 0.601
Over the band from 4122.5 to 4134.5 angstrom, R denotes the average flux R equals 0.536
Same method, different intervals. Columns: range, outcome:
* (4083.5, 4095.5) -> 0.551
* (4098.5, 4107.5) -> 0.664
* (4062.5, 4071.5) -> 0.621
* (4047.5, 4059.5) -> 0.544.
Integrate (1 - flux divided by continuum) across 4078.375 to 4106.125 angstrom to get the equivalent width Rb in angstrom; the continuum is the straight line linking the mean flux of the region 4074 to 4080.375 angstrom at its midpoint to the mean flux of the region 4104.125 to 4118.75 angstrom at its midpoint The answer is 0.77 angstrom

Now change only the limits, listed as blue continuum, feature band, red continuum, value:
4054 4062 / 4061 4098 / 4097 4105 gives 0.75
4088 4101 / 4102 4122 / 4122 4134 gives -3.38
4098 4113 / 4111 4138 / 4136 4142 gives -0.70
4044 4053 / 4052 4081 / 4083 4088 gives -0.54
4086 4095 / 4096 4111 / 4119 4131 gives -3.23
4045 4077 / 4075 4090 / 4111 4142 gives -1.33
